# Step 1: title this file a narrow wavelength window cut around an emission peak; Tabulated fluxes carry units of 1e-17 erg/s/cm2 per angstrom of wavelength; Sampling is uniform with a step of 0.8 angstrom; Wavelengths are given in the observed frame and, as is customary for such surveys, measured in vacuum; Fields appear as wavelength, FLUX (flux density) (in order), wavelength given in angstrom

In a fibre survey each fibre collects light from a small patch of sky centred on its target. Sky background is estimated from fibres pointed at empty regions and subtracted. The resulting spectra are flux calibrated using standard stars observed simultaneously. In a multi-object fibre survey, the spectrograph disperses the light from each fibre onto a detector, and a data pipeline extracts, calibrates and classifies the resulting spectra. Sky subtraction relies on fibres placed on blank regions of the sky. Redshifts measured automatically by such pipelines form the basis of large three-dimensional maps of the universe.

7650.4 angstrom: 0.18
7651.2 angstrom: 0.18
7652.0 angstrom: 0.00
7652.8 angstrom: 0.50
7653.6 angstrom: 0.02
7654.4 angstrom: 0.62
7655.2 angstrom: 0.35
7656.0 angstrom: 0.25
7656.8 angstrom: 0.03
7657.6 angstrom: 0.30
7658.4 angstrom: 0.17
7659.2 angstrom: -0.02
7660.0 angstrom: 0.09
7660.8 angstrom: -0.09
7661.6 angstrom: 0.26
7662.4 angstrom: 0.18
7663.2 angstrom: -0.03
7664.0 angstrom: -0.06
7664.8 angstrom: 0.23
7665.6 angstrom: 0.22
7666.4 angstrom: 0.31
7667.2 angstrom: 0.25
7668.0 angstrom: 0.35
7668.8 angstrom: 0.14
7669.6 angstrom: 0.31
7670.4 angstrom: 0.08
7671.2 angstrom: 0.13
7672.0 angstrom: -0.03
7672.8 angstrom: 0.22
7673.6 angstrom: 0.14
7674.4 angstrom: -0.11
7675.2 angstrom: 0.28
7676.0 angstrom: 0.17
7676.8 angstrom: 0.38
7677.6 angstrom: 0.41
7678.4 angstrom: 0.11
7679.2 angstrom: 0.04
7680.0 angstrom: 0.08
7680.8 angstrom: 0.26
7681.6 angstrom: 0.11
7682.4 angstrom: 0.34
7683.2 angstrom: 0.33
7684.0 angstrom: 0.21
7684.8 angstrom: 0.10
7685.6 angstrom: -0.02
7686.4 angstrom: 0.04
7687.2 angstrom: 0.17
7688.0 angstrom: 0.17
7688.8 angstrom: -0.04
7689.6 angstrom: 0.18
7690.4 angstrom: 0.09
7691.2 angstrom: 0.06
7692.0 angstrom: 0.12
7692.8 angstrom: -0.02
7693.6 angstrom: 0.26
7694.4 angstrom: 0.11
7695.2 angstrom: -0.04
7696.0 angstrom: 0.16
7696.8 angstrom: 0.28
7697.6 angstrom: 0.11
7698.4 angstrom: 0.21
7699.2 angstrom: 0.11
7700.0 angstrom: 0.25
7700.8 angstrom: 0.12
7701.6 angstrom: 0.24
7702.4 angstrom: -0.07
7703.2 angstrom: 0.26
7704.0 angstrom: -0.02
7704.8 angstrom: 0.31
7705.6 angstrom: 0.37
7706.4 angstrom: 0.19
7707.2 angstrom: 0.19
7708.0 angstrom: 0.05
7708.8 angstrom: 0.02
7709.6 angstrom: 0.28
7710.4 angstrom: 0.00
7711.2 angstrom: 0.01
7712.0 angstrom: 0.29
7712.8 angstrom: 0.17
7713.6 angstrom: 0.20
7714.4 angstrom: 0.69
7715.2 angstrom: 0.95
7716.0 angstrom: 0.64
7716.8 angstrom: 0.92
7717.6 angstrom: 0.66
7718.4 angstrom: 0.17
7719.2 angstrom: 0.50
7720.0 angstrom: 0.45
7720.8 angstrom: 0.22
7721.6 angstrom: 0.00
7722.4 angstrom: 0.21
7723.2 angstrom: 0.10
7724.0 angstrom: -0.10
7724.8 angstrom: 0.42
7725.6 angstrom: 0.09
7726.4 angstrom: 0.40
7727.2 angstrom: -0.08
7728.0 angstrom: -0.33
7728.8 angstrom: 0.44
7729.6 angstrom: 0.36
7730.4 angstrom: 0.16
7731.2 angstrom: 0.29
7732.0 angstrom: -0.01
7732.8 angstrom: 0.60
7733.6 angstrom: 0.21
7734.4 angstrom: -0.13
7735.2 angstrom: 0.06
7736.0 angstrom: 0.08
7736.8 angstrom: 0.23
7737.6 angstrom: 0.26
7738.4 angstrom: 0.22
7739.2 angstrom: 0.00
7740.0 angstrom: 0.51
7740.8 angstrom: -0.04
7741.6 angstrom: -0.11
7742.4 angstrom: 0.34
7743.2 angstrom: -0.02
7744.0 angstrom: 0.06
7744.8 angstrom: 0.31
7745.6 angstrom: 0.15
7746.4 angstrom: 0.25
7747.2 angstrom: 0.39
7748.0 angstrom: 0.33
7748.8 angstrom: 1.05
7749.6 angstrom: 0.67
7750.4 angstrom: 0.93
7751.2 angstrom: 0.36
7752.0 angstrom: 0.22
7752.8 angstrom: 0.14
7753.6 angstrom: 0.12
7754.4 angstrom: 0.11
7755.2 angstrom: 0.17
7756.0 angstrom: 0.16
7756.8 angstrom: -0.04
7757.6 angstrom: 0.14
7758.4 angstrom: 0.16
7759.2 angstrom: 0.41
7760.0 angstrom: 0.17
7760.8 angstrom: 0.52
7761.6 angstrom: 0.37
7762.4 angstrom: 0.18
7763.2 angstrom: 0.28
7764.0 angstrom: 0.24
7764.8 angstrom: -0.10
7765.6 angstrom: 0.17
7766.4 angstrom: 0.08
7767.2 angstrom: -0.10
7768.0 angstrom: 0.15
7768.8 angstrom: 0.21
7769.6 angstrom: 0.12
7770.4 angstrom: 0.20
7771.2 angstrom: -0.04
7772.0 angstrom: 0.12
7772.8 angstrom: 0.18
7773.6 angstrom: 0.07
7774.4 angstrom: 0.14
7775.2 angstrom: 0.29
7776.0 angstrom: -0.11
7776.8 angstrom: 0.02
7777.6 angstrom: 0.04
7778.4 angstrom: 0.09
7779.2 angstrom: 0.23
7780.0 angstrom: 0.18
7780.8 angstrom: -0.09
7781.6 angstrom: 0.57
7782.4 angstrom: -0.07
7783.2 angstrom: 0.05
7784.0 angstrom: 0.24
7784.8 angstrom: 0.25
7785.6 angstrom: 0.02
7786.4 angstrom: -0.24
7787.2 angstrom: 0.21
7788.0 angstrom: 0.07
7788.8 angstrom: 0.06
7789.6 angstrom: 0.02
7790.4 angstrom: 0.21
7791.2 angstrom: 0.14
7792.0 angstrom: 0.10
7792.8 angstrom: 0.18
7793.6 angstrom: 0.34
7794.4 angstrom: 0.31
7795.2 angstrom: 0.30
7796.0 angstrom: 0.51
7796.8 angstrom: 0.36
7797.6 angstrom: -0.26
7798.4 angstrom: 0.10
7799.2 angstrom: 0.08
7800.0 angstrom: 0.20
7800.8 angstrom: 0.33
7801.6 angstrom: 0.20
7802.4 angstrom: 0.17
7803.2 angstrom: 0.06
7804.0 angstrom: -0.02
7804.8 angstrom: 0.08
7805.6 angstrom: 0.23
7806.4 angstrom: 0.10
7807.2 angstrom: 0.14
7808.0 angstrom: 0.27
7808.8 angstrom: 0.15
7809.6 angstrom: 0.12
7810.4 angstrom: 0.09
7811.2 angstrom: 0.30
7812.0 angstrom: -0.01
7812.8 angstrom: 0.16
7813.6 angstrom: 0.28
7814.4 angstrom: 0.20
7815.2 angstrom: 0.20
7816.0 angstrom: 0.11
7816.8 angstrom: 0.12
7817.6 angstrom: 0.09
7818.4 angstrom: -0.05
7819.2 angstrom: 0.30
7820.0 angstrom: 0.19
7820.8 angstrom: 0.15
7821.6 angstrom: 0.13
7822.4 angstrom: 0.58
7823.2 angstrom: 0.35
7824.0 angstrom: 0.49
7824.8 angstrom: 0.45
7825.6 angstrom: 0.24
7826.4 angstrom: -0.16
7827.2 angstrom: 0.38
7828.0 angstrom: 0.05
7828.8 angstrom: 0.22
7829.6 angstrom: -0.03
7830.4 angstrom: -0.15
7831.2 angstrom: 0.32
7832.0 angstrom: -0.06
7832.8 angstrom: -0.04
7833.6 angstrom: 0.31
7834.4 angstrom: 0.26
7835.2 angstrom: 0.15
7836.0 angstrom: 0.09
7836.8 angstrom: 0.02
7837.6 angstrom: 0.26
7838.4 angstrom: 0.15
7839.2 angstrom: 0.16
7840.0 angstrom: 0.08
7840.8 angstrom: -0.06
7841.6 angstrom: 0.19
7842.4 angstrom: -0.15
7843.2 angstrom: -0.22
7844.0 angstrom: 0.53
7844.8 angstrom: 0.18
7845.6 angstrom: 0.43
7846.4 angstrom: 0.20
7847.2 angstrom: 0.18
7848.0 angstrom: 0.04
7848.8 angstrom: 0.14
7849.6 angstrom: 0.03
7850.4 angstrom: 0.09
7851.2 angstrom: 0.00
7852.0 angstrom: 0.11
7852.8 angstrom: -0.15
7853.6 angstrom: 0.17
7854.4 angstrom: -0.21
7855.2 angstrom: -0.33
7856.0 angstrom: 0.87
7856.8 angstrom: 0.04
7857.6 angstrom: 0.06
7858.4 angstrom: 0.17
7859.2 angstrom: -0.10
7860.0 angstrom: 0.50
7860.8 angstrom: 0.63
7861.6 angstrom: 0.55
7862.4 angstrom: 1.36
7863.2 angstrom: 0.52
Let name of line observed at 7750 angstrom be Hgamma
